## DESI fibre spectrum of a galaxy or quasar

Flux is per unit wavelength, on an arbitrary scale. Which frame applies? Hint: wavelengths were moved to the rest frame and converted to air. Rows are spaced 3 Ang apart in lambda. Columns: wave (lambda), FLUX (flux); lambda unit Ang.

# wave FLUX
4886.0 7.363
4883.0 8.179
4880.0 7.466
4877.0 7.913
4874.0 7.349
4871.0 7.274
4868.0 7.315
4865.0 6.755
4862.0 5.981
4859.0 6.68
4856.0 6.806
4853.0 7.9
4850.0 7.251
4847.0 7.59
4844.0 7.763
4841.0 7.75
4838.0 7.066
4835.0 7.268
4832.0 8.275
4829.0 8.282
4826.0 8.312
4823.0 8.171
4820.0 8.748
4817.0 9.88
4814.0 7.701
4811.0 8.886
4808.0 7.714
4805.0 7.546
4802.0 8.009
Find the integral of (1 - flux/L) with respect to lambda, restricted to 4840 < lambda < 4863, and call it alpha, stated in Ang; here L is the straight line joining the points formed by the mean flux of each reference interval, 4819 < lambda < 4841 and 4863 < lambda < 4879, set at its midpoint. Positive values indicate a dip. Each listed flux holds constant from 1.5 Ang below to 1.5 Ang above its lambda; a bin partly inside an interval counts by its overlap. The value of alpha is 1.2 Ang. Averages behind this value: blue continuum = 7.98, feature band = 7.23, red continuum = 7.28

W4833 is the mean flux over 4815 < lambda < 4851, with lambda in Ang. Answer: 8.04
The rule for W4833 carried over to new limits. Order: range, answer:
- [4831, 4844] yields 7.58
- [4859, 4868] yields 6.58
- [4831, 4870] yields 7.25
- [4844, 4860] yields 7.31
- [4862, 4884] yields 7.35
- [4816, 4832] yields 8.6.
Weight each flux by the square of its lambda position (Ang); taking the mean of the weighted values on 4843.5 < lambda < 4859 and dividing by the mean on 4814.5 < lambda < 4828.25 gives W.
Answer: 0.86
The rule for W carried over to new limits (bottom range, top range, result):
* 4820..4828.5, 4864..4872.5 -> 0.87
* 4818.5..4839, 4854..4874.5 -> 0.87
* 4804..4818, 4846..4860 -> 0.89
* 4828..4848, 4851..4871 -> 0.91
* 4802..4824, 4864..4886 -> 0.92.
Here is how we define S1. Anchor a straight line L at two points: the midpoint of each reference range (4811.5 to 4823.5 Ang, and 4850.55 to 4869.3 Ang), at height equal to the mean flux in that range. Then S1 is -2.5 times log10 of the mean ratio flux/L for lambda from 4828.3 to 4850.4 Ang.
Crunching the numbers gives 0.02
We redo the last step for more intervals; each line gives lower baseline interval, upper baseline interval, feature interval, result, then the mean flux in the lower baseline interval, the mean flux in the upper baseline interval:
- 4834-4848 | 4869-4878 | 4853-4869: 0.10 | 7.49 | 7.48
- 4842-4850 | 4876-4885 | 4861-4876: 0.11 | 7.6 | 7.82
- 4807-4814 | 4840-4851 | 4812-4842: -0.03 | 8.21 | 7.6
